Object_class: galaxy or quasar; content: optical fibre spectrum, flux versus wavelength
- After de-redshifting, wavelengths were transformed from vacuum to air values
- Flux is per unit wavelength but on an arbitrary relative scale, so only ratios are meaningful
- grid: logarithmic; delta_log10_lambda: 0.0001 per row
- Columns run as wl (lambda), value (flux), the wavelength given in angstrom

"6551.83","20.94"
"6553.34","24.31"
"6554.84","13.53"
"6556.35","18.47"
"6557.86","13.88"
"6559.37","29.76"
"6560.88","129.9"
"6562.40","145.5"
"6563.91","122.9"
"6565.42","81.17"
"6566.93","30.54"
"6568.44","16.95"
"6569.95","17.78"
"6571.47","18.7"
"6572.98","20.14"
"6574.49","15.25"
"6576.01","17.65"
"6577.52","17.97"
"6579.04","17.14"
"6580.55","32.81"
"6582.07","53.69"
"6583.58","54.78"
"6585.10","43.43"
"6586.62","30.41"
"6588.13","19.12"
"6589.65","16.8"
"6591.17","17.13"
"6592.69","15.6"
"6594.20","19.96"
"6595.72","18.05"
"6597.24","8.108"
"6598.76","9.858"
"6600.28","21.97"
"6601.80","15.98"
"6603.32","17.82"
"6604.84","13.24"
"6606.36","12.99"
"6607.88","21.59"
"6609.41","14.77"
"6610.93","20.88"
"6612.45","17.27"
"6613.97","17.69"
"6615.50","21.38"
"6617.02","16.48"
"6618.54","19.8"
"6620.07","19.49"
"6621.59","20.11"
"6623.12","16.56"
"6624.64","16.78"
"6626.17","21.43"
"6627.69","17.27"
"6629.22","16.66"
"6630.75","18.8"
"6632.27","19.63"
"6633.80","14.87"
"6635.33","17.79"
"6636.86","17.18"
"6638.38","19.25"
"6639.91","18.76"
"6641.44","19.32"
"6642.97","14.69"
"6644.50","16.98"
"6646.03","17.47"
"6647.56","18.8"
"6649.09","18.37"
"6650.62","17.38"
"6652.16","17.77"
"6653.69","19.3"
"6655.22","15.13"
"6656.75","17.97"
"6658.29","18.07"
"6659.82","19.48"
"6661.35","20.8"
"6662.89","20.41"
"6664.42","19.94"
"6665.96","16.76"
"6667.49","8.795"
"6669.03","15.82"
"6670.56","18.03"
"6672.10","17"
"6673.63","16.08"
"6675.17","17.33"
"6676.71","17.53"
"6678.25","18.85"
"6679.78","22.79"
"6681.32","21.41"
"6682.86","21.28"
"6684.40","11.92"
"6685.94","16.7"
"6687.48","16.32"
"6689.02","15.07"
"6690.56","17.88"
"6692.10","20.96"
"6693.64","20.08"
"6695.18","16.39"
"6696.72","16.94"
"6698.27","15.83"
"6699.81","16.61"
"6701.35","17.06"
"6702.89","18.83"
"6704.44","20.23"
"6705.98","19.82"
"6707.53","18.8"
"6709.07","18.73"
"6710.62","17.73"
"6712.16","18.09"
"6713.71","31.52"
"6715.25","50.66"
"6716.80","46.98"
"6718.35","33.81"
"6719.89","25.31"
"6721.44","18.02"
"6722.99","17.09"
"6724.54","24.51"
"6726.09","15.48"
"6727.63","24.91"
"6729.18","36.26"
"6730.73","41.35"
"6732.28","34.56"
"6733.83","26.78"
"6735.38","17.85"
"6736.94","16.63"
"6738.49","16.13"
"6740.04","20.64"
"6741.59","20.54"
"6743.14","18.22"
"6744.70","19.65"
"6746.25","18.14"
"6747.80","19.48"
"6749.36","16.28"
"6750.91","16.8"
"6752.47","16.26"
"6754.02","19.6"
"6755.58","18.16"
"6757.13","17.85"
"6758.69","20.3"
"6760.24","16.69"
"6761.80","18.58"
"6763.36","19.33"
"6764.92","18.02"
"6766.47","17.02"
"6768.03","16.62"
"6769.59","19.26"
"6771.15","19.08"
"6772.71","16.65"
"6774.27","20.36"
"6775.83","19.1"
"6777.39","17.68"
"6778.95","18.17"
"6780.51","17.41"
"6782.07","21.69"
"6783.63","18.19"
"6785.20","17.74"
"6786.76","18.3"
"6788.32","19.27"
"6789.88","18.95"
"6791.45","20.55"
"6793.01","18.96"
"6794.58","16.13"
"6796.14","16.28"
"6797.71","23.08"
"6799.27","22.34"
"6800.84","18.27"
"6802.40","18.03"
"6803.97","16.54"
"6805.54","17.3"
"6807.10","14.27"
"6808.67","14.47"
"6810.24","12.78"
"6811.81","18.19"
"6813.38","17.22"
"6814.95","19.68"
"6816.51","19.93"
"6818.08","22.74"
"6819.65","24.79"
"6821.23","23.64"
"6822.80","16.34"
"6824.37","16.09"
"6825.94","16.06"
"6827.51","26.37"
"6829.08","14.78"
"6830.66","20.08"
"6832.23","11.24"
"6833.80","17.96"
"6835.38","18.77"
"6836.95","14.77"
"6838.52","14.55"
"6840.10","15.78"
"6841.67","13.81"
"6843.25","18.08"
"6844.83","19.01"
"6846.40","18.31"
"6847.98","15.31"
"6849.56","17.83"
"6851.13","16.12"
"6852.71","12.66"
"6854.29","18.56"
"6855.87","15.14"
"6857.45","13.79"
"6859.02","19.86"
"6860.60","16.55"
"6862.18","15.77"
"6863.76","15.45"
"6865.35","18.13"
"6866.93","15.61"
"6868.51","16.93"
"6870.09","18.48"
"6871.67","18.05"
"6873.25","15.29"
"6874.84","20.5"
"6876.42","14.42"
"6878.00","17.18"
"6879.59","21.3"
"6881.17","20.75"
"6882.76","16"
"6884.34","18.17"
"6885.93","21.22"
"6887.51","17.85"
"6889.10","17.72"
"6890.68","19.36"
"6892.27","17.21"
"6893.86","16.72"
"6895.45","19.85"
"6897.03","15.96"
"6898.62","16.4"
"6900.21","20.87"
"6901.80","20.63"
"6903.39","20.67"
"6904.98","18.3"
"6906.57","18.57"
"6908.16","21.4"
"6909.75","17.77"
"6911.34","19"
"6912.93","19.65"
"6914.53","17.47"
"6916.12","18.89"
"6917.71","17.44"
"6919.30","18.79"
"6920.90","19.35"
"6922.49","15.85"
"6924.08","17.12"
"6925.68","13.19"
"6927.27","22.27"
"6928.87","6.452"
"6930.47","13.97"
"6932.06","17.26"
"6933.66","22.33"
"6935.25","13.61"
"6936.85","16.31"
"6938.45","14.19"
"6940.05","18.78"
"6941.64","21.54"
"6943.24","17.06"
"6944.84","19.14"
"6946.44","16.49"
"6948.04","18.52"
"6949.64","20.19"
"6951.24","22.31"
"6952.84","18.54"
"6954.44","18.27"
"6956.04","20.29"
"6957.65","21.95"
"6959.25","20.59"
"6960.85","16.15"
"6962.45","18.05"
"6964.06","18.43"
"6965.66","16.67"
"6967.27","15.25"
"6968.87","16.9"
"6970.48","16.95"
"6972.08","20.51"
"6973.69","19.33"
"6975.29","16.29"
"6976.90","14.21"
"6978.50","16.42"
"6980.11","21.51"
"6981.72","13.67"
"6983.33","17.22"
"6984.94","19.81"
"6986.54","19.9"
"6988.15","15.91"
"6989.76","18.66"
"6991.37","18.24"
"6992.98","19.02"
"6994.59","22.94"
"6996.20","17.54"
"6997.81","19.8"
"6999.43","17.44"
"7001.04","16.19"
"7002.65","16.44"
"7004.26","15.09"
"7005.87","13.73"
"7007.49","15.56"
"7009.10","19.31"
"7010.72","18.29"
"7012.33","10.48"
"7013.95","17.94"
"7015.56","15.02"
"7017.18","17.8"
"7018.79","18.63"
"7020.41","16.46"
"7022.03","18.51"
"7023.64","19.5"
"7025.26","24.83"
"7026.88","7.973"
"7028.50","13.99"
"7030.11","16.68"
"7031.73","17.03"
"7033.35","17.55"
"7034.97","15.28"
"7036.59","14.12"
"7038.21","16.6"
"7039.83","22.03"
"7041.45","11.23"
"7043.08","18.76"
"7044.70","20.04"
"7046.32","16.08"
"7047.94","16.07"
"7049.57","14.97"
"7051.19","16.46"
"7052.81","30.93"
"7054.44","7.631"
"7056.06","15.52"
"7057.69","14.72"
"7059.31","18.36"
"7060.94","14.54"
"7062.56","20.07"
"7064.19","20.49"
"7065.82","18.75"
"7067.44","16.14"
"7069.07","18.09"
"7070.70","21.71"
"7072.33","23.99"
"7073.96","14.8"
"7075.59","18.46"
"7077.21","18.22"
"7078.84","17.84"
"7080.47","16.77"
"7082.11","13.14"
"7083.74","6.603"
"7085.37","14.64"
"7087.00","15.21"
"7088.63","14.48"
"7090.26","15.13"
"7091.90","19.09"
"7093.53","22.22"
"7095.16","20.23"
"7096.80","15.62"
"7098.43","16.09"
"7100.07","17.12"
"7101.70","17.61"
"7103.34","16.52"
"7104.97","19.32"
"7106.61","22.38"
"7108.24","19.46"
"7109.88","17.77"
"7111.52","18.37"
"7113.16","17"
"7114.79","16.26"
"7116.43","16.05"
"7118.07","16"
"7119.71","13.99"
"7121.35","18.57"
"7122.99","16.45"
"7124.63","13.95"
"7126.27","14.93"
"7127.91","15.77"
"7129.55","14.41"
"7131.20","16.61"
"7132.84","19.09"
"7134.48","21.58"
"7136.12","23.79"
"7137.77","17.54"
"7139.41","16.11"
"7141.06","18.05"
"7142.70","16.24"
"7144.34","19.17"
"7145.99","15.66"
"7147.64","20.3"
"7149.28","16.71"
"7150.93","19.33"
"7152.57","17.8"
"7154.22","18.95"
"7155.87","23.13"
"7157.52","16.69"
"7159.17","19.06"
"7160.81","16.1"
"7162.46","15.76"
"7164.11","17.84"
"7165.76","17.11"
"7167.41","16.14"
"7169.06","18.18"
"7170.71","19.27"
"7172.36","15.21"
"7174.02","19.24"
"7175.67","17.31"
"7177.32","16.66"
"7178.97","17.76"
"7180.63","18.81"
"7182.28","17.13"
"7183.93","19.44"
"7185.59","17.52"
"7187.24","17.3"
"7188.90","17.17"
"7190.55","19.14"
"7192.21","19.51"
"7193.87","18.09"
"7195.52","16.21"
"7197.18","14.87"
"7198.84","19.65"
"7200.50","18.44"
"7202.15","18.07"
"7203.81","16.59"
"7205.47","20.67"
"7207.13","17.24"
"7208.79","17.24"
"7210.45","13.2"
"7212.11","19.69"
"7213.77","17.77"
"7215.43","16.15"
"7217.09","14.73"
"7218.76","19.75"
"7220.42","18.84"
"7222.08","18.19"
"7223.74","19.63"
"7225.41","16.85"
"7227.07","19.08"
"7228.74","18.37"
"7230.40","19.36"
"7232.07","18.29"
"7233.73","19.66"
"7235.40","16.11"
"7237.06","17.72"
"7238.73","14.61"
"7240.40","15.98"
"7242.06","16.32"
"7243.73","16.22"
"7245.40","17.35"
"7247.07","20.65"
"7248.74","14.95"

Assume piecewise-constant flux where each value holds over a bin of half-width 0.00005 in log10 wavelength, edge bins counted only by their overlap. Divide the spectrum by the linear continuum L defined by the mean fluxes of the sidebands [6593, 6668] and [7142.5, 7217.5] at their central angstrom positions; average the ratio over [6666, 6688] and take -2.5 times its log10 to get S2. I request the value 0.03 mag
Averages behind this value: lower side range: 17.6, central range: 17.1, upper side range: 17.7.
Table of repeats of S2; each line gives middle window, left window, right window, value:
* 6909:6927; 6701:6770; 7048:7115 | 0.11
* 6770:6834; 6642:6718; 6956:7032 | 0.01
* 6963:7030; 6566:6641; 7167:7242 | 0.08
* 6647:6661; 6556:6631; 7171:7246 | 0.46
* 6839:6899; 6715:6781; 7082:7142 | 0.17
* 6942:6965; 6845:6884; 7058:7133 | -0.12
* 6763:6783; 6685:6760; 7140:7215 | 0.15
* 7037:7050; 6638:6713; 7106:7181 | 0.05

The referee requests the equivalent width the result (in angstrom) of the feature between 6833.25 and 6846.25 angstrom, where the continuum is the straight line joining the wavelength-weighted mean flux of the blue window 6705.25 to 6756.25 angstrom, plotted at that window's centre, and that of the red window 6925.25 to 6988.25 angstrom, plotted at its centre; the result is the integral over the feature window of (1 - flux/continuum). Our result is 2.54 angstrom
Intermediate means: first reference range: 23.5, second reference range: 17.7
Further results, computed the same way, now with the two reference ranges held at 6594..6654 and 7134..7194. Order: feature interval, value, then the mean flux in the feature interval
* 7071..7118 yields 2.2 angstrom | 17.2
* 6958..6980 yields 0.4 angstrom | 17.6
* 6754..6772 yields -0.7 angstrom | 18.3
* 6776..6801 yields -1.8 angstrom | 19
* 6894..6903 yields -0.4 angstrom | 18.7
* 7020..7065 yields 2.4 angstrom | 17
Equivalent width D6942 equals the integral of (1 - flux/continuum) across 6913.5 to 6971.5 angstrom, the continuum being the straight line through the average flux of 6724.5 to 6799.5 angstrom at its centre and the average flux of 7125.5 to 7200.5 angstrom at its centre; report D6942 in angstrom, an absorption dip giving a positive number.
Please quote 4.0 angstrom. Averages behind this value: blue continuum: 20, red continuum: 17.8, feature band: 17.7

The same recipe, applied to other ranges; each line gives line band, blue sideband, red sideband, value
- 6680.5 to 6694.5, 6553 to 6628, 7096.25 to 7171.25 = 4.6 angstrom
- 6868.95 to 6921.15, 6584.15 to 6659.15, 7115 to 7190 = -1.6 angstrom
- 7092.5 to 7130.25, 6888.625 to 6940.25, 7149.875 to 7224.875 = 1.1 angstrom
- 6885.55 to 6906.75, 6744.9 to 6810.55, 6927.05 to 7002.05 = -0.7 angstrom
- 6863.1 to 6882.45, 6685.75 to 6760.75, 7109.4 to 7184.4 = 2.4 angstrom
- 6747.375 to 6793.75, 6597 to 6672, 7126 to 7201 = -2.1 angstrom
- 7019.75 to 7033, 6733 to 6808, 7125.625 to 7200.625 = 0.9 angstrom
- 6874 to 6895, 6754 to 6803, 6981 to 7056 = -0.4 angstrom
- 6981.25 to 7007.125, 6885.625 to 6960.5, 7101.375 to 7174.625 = 0.6 angstrom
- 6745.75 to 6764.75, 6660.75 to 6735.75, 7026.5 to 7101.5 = 2.4 angstrom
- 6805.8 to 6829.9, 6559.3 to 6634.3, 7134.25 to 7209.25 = 6.0 angstrom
